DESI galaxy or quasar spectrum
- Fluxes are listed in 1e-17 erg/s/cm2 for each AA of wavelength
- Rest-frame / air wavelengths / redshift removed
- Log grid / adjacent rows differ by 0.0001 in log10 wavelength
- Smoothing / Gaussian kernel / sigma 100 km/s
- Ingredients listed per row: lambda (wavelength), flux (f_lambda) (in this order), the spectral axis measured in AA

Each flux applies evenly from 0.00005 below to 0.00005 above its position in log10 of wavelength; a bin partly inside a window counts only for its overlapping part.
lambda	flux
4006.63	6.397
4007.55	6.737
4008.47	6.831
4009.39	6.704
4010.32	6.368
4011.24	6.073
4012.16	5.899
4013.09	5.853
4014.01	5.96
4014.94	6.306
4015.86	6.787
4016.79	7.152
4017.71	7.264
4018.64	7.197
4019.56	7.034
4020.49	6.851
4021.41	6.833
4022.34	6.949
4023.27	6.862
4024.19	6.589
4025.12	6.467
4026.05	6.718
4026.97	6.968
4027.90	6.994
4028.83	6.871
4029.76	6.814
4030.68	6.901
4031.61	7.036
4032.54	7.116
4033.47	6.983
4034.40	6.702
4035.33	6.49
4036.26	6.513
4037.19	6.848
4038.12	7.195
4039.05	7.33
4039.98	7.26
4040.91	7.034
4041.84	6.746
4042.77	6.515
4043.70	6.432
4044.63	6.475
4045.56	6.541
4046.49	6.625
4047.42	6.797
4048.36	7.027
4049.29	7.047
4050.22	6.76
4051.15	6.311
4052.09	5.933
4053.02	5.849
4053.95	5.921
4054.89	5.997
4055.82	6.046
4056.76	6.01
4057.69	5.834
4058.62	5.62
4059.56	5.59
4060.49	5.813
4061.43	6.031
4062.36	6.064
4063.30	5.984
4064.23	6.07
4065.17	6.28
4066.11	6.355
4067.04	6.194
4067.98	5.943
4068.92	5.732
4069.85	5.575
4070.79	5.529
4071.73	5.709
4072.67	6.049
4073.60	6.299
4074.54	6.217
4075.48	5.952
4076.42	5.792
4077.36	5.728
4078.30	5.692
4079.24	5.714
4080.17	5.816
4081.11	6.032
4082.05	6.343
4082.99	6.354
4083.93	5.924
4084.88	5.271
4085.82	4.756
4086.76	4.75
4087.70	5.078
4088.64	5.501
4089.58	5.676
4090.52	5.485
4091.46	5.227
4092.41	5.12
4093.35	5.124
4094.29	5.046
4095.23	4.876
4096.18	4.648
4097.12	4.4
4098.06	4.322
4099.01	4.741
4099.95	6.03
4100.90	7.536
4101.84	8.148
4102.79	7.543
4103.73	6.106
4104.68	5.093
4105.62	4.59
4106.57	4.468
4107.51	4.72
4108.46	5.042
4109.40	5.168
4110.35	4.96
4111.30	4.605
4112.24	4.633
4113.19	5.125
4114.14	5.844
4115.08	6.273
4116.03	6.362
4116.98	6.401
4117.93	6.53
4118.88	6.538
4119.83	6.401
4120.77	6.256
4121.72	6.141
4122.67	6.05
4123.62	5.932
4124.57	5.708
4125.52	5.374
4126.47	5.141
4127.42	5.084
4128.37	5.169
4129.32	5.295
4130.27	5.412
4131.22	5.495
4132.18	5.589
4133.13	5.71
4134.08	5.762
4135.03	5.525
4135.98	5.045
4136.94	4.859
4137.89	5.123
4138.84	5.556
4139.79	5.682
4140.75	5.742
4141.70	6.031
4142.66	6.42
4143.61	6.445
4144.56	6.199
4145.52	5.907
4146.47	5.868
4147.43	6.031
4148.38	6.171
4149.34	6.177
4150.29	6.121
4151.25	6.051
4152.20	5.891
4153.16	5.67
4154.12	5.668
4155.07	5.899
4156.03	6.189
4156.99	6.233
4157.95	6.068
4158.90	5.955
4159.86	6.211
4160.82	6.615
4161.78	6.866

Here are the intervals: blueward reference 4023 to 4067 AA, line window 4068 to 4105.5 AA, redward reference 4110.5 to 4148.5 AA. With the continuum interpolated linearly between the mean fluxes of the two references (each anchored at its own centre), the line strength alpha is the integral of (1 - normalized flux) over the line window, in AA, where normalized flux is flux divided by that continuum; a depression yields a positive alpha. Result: 2.8 AA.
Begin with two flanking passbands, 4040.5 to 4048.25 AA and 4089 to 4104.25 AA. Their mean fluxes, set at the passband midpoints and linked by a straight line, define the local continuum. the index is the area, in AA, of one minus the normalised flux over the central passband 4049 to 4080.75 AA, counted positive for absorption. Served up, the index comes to 1.4 AA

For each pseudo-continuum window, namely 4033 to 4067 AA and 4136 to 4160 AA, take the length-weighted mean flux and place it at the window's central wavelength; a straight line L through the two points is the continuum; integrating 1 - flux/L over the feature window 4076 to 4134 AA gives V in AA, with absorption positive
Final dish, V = 5.2 AA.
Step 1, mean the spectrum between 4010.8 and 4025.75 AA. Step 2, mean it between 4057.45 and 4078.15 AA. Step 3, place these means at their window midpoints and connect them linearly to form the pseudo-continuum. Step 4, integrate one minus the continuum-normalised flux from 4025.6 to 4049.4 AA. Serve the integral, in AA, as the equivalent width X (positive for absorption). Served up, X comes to -1.8 AA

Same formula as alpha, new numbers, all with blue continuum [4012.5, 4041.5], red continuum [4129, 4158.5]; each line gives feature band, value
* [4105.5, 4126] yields 1.5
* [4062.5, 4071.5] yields 0.7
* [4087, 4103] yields 1.8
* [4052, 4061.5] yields 1.0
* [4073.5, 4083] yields 0.6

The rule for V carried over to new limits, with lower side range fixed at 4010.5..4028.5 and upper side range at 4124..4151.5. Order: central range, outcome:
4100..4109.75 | 0.2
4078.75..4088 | 0.8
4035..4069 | 0.2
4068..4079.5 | 0.7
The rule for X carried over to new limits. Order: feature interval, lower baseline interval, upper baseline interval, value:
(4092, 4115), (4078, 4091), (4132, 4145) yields 1.18 AA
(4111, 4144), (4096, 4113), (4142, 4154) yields 0.24 AA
